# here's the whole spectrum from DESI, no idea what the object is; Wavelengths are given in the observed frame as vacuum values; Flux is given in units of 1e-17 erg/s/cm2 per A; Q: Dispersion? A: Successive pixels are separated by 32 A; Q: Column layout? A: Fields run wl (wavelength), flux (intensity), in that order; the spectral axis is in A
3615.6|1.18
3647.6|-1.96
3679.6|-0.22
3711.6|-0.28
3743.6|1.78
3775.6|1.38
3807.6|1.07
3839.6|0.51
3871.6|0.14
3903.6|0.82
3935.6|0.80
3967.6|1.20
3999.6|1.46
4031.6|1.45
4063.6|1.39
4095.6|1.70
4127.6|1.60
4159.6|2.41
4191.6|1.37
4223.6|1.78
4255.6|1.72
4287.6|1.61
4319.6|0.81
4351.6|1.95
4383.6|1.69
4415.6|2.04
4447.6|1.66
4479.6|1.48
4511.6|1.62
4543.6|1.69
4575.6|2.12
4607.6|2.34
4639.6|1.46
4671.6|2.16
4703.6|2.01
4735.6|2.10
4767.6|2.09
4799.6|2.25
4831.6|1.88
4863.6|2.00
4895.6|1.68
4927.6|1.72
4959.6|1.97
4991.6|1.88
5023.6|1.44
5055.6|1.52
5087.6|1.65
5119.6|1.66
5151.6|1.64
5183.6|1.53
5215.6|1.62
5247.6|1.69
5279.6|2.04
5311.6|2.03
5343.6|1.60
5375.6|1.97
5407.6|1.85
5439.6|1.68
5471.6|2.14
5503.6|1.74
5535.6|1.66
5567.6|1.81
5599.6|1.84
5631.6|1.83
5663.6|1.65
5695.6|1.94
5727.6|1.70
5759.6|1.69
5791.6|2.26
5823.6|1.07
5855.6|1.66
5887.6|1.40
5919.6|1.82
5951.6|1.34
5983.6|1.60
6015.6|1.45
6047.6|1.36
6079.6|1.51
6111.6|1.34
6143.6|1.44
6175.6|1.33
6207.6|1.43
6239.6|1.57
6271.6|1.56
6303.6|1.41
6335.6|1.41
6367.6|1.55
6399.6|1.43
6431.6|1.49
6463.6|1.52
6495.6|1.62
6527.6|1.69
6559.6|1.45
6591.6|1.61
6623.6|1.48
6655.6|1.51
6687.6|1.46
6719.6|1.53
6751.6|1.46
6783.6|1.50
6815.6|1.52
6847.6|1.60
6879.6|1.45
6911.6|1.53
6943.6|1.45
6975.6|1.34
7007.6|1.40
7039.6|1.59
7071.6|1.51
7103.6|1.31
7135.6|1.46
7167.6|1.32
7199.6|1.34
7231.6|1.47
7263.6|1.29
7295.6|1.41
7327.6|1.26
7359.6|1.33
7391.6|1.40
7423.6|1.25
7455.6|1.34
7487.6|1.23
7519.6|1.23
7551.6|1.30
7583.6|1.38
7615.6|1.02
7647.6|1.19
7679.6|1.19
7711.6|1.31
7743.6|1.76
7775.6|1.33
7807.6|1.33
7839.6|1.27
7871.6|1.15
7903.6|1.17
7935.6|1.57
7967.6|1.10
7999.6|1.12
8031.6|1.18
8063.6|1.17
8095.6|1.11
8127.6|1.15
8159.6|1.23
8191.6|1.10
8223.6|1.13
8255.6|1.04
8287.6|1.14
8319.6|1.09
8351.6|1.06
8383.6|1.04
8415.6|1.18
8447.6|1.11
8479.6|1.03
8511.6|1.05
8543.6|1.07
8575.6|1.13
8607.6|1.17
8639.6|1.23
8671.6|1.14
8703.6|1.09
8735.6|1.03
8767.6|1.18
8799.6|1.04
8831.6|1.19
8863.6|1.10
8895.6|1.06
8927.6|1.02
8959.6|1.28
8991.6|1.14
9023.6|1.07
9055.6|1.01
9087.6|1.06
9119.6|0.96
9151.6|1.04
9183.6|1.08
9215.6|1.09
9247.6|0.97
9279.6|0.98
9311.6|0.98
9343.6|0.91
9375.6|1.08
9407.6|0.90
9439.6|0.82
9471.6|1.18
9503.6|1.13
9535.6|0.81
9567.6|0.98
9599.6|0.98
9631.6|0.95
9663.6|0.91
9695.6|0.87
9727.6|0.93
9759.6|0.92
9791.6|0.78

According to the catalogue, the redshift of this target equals 0.180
